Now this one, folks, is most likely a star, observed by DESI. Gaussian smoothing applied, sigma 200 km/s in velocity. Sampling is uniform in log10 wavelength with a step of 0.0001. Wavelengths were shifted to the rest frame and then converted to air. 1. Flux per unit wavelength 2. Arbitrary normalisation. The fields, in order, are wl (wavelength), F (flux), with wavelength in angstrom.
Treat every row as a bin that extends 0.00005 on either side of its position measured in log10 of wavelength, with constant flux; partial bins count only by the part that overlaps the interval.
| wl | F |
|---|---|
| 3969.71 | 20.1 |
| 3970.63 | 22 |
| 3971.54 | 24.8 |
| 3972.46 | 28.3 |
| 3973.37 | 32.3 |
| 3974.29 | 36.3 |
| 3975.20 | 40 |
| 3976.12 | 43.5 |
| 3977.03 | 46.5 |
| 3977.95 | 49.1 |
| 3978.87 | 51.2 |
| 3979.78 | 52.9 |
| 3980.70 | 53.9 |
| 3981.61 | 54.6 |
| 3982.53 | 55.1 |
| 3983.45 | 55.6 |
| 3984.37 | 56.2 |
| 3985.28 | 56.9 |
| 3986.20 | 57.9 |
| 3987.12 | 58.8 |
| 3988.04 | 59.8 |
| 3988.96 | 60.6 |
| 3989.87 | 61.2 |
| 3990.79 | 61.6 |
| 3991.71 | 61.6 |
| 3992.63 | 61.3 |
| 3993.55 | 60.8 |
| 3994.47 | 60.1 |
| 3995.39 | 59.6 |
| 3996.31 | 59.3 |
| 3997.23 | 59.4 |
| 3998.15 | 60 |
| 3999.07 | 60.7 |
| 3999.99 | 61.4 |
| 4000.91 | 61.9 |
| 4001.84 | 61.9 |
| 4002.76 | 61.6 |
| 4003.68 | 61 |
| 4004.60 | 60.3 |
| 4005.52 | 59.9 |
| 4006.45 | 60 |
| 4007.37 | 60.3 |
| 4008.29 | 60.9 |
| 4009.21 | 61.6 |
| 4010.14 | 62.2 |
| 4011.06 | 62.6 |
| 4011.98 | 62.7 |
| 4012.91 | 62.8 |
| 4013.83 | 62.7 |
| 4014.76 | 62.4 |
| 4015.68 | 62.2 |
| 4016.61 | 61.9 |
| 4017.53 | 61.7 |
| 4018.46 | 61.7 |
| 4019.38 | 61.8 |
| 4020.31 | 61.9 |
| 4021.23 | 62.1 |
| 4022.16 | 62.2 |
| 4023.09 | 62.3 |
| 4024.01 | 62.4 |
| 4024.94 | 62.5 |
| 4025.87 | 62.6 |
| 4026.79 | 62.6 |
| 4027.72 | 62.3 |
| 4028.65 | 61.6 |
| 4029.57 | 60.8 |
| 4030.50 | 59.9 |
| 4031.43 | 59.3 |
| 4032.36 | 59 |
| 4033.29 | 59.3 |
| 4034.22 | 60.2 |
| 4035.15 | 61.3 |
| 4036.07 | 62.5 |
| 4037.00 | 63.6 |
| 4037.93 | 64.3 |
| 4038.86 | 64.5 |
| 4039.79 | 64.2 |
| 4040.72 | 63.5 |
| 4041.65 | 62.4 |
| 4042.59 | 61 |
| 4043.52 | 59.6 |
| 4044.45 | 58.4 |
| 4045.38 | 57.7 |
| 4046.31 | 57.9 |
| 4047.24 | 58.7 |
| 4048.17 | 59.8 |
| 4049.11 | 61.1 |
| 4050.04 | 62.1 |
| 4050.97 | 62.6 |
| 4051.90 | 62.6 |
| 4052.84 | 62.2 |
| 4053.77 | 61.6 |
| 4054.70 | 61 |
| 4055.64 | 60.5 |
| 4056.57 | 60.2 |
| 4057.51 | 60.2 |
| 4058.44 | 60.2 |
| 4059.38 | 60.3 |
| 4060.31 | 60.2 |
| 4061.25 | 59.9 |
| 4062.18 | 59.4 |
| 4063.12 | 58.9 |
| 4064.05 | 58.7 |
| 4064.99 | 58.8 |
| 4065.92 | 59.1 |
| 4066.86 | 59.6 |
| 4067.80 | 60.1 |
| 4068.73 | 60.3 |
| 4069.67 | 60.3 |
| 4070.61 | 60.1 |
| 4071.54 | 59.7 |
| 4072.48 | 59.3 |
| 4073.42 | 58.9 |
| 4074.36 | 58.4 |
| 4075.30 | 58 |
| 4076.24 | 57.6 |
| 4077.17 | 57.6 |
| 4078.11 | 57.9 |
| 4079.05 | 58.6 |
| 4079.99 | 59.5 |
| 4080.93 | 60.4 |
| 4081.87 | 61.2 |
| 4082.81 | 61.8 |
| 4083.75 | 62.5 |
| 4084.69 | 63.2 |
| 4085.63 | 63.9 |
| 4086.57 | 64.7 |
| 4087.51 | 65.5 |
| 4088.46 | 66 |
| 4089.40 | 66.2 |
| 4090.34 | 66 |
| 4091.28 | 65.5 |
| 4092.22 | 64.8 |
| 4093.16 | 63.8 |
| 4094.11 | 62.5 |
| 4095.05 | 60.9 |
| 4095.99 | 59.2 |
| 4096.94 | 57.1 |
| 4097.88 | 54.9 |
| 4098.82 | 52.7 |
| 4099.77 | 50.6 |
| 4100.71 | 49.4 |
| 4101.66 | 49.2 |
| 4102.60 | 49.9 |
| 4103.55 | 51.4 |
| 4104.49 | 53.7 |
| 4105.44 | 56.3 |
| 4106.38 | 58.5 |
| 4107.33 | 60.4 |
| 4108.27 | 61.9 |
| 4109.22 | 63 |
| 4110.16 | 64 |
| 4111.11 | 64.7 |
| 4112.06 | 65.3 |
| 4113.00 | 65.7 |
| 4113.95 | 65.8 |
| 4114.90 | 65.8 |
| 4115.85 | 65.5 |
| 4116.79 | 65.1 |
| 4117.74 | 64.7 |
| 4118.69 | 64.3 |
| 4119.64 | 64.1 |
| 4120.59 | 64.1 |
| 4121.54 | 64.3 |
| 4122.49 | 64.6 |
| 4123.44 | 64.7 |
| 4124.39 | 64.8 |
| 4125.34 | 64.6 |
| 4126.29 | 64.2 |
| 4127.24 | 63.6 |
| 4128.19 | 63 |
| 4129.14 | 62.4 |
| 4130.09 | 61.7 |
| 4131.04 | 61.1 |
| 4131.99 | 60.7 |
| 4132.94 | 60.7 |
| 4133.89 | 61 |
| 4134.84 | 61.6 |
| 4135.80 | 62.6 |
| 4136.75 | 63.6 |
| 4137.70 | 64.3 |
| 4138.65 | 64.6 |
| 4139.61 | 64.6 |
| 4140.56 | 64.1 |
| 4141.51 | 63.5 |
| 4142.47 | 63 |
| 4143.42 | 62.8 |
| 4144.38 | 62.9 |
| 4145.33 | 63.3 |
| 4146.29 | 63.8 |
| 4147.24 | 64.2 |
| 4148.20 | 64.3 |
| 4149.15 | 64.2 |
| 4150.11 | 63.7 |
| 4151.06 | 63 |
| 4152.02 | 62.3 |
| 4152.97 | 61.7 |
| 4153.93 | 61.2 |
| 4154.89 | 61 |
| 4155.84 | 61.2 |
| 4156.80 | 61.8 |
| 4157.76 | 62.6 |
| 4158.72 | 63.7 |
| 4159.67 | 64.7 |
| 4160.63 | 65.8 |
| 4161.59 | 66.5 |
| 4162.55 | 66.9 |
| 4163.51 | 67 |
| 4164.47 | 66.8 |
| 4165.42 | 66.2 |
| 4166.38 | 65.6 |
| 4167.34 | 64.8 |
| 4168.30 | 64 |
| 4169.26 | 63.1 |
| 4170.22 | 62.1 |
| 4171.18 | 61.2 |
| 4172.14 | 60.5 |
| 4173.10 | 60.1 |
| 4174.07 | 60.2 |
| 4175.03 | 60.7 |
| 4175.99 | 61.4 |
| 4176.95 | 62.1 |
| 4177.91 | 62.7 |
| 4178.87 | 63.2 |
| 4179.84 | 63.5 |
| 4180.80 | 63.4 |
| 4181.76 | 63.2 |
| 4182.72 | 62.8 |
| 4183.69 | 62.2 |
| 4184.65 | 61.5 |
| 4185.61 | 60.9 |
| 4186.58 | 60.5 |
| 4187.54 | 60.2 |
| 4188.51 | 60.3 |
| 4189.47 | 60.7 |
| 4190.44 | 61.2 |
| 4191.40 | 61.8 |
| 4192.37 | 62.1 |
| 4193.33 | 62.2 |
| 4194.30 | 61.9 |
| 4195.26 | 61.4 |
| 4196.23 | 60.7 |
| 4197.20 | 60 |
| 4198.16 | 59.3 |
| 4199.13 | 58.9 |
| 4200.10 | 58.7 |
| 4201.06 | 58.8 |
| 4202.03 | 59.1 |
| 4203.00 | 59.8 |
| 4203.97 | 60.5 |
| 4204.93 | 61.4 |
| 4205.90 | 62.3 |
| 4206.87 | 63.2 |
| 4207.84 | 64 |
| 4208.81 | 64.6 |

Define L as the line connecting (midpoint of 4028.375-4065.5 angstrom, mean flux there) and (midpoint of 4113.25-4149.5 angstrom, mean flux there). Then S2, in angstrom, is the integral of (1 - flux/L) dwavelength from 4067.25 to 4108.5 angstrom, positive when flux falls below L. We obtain 1.9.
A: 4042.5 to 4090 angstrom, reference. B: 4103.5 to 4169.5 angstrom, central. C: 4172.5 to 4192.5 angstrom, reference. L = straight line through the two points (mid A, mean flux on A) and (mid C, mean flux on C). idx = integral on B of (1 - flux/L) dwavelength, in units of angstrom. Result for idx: -2.32 angstrom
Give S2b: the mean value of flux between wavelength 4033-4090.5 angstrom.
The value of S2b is 60.9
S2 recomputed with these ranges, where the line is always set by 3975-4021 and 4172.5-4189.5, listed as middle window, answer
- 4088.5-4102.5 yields 0.37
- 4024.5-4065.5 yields -0.92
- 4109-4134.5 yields -1.30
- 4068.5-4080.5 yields 0.22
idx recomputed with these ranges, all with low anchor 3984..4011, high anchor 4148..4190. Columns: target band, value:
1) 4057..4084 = 0.8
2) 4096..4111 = 1.5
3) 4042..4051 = 0.2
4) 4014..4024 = -0.2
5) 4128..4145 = -0.1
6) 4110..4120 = -0.5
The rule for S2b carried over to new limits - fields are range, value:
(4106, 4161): 63.4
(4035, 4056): 61.5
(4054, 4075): 59.7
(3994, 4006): 60.5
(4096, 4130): 60.7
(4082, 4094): 64.3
